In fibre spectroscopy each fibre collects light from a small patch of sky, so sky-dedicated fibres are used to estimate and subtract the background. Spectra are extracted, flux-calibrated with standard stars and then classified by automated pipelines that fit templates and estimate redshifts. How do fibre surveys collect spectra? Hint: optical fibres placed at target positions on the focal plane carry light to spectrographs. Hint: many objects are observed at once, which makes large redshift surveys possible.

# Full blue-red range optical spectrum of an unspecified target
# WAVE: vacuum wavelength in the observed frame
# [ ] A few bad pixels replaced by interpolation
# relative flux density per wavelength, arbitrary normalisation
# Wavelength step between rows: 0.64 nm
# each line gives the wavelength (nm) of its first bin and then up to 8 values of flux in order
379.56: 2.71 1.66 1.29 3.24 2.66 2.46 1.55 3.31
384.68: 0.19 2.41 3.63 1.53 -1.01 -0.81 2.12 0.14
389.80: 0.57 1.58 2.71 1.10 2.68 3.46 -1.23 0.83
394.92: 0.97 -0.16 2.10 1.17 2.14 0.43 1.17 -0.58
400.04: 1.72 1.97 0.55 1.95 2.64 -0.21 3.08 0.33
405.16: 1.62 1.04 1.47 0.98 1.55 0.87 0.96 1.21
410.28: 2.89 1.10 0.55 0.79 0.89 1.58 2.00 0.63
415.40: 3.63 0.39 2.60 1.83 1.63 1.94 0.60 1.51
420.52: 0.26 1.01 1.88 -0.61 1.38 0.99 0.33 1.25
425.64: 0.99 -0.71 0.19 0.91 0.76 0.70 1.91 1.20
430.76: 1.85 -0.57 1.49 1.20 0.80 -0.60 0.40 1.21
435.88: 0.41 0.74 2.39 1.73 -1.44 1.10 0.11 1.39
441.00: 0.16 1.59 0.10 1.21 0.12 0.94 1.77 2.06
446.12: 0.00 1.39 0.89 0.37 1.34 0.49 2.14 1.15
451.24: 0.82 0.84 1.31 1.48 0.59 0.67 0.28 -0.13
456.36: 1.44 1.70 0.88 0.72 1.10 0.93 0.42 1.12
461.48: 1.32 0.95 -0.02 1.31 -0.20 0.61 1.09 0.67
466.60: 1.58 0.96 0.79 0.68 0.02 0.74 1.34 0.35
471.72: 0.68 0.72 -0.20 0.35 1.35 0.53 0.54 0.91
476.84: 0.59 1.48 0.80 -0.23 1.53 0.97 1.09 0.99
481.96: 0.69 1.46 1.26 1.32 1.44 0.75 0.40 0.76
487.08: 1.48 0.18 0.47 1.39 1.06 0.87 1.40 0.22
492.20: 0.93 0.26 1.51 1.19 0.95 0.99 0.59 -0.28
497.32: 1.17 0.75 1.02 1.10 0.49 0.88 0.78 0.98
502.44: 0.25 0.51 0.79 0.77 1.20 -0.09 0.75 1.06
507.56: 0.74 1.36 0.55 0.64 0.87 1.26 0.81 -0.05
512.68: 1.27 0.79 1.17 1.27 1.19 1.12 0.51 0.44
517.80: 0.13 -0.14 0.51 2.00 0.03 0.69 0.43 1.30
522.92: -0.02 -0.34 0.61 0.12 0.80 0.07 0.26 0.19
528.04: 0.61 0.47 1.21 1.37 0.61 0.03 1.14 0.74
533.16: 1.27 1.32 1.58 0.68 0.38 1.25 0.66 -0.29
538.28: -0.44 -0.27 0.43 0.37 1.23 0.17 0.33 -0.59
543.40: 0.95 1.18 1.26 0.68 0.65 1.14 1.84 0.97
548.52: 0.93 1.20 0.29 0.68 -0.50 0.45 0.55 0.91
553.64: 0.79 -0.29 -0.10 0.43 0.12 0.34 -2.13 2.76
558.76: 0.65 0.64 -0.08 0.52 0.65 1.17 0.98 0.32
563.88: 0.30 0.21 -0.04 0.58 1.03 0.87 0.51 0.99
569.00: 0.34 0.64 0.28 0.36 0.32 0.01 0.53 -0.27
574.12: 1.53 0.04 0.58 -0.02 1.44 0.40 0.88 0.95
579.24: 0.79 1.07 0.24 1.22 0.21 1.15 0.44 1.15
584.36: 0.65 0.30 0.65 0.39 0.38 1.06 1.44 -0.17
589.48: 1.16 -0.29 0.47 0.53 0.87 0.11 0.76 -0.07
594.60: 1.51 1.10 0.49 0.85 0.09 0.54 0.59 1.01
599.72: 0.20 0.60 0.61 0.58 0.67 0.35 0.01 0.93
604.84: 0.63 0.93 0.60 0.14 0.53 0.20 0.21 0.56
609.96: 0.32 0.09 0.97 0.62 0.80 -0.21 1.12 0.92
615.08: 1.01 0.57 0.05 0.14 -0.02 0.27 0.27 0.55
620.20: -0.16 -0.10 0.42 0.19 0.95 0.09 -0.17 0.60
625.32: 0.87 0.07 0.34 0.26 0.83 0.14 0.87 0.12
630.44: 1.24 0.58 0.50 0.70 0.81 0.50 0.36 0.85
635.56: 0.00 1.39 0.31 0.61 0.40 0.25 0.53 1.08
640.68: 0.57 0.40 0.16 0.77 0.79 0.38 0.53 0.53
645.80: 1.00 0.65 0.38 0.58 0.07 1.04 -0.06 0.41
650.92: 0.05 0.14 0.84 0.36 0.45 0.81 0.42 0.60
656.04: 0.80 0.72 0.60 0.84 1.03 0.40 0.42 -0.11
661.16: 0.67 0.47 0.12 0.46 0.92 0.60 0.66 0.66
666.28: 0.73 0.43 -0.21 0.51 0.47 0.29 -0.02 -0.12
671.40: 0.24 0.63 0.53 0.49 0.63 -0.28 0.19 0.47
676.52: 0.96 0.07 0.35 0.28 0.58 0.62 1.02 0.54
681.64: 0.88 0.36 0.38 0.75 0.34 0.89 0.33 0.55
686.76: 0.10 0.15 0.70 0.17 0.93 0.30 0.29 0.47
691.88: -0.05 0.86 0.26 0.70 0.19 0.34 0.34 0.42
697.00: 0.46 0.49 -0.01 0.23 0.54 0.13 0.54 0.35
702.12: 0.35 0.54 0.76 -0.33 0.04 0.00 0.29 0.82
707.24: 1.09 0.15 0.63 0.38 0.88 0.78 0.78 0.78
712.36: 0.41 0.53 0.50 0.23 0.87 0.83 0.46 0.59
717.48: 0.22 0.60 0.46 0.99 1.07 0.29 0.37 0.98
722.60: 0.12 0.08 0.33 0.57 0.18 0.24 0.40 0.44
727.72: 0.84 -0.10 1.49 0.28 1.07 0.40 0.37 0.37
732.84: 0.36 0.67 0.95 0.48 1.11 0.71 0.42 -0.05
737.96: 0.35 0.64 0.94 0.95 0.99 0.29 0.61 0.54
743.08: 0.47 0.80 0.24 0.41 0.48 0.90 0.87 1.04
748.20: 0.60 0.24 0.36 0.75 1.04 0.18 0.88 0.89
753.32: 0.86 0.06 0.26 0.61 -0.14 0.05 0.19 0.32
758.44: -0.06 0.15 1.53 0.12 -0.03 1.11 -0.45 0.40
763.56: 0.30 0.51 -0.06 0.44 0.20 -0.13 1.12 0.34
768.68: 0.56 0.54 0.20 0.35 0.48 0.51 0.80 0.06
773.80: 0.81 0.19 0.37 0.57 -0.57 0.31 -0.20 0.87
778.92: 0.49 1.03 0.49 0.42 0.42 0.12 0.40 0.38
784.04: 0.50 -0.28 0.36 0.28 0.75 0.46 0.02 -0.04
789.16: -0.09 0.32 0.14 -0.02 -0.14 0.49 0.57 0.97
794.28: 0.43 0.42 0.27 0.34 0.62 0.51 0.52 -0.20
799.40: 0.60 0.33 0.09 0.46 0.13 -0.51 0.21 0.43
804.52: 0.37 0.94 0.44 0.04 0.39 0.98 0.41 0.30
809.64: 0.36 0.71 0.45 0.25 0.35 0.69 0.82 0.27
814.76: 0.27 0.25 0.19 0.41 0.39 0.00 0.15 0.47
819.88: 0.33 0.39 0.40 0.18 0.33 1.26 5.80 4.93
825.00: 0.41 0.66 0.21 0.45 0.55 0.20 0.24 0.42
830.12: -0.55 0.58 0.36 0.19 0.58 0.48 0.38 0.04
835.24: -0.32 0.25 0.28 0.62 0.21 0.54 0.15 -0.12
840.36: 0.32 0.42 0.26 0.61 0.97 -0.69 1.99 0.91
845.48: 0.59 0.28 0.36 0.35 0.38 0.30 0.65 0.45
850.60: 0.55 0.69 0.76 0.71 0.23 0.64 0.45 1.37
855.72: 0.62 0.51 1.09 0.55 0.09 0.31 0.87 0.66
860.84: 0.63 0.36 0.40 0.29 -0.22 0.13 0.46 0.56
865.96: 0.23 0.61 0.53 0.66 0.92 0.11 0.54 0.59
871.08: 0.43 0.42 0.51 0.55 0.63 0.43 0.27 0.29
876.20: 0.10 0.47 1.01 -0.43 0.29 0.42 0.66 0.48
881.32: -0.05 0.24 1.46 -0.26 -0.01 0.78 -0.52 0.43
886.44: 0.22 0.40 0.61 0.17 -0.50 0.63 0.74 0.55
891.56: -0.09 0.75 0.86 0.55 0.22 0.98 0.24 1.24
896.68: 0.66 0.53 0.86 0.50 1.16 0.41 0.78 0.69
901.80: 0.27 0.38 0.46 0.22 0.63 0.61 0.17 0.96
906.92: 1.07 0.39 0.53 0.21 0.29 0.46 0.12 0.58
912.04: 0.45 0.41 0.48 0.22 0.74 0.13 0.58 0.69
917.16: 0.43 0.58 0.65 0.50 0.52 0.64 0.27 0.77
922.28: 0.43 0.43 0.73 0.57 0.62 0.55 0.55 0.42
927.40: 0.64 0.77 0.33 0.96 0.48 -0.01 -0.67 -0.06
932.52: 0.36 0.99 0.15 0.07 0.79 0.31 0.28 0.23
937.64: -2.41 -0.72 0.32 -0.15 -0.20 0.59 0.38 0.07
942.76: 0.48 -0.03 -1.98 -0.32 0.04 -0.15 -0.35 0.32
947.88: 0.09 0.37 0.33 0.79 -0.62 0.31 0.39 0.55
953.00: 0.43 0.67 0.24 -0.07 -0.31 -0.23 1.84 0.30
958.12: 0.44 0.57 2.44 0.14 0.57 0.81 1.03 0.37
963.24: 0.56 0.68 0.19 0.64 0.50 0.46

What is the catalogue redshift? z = 1.21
